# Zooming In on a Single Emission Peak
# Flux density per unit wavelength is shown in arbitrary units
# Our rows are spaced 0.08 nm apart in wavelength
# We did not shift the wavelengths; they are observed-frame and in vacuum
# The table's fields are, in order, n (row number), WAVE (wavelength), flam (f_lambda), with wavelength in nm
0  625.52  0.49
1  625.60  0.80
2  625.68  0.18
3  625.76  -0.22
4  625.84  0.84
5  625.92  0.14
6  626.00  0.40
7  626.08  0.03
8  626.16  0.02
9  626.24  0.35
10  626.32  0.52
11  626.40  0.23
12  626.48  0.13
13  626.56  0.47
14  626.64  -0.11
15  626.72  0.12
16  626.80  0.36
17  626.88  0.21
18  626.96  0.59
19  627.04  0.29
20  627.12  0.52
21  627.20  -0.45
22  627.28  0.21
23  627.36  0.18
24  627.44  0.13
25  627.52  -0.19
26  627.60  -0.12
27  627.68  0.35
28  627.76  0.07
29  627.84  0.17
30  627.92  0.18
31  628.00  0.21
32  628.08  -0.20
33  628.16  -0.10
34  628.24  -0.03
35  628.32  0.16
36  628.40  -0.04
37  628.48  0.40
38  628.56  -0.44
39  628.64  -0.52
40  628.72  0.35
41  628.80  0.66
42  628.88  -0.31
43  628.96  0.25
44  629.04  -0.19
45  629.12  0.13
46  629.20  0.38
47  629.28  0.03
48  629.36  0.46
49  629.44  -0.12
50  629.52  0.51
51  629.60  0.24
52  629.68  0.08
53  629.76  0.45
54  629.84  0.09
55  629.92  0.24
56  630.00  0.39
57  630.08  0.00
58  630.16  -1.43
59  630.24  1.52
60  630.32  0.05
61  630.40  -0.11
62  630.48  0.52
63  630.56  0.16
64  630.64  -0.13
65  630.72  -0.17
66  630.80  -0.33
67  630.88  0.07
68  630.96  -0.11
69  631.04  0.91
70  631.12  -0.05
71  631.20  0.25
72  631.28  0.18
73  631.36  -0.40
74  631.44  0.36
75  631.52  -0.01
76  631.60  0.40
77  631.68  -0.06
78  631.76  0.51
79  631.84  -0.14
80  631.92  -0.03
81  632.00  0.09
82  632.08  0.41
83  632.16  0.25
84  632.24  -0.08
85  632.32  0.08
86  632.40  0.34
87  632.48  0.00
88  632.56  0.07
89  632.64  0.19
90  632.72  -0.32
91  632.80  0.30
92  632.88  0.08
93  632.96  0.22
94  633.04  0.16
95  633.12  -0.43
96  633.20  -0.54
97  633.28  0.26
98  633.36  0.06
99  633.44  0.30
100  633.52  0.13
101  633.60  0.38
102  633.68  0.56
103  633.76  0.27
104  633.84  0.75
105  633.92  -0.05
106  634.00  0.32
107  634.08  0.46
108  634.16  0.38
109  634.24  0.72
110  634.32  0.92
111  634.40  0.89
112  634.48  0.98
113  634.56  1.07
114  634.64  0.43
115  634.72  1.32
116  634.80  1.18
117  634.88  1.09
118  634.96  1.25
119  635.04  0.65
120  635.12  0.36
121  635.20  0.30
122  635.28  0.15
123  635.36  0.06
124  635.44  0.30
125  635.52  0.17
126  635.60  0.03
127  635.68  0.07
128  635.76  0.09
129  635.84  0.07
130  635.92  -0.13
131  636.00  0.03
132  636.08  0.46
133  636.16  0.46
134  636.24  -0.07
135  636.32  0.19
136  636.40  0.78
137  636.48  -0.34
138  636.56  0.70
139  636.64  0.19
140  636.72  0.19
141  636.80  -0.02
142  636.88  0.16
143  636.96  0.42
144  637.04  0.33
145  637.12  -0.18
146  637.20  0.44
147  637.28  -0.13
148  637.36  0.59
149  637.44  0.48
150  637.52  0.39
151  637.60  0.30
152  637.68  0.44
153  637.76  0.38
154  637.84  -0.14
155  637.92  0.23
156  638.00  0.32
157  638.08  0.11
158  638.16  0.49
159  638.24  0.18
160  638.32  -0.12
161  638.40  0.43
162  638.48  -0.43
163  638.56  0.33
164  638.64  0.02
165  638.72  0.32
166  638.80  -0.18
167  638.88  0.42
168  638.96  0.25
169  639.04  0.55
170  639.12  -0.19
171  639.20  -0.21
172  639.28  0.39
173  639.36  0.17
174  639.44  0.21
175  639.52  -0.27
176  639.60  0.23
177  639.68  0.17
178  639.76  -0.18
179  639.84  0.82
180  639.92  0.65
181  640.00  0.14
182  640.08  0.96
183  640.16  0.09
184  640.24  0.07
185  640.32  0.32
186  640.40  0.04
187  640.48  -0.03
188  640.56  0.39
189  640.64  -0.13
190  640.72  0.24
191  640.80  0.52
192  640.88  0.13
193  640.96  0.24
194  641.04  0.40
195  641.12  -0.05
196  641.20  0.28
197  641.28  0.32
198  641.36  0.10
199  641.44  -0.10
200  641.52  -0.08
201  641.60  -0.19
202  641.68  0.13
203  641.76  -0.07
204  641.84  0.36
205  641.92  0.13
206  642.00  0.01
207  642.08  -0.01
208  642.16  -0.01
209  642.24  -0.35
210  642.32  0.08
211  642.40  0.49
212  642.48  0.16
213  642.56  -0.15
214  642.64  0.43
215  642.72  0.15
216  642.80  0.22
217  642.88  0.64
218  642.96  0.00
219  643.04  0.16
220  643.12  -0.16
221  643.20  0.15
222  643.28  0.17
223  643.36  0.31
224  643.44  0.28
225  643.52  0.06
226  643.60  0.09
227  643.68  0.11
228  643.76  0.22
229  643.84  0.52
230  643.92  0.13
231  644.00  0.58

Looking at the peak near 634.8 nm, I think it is [O II]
